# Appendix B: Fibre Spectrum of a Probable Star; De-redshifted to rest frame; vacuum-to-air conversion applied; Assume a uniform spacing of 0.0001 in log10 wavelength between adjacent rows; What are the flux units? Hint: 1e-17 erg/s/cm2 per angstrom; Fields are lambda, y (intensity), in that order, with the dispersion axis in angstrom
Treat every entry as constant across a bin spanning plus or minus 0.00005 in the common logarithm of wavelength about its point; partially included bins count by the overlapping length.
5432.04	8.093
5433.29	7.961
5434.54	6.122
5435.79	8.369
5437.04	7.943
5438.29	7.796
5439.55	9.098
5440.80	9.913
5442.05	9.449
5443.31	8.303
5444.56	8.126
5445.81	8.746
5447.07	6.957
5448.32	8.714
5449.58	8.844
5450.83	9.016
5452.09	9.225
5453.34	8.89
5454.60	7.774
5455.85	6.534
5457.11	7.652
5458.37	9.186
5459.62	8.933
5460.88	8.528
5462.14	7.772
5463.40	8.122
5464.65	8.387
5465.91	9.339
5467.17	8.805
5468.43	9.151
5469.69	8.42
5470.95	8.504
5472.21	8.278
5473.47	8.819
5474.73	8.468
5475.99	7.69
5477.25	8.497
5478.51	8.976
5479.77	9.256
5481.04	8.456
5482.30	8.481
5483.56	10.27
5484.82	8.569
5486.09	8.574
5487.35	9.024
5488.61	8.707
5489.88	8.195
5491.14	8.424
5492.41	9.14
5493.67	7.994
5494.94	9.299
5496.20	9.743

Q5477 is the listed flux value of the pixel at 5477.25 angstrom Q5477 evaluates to 8.497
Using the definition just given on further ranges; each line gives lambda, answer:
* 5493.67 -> 7.994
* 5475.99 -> 7.69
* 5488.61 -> 8.707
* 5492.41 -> 9.14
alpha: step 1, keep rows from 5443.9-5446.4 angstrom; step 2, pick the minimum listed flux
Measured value 8.126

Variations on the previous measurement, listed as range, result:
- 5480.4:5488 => 8.456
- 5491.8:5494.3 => 7.994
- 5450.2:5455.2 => 7.774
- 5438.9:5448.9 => 6.957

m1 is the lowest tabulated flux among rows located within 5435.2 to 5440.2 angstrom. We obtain 7.796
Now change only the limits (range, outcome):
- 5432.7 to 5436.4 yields 6.122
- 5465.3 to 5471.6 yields 8.42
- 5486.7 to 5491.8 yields 8.195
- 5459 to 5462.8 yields 7.772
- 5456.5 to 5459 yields 7.652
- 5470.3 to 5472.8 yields 8.278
